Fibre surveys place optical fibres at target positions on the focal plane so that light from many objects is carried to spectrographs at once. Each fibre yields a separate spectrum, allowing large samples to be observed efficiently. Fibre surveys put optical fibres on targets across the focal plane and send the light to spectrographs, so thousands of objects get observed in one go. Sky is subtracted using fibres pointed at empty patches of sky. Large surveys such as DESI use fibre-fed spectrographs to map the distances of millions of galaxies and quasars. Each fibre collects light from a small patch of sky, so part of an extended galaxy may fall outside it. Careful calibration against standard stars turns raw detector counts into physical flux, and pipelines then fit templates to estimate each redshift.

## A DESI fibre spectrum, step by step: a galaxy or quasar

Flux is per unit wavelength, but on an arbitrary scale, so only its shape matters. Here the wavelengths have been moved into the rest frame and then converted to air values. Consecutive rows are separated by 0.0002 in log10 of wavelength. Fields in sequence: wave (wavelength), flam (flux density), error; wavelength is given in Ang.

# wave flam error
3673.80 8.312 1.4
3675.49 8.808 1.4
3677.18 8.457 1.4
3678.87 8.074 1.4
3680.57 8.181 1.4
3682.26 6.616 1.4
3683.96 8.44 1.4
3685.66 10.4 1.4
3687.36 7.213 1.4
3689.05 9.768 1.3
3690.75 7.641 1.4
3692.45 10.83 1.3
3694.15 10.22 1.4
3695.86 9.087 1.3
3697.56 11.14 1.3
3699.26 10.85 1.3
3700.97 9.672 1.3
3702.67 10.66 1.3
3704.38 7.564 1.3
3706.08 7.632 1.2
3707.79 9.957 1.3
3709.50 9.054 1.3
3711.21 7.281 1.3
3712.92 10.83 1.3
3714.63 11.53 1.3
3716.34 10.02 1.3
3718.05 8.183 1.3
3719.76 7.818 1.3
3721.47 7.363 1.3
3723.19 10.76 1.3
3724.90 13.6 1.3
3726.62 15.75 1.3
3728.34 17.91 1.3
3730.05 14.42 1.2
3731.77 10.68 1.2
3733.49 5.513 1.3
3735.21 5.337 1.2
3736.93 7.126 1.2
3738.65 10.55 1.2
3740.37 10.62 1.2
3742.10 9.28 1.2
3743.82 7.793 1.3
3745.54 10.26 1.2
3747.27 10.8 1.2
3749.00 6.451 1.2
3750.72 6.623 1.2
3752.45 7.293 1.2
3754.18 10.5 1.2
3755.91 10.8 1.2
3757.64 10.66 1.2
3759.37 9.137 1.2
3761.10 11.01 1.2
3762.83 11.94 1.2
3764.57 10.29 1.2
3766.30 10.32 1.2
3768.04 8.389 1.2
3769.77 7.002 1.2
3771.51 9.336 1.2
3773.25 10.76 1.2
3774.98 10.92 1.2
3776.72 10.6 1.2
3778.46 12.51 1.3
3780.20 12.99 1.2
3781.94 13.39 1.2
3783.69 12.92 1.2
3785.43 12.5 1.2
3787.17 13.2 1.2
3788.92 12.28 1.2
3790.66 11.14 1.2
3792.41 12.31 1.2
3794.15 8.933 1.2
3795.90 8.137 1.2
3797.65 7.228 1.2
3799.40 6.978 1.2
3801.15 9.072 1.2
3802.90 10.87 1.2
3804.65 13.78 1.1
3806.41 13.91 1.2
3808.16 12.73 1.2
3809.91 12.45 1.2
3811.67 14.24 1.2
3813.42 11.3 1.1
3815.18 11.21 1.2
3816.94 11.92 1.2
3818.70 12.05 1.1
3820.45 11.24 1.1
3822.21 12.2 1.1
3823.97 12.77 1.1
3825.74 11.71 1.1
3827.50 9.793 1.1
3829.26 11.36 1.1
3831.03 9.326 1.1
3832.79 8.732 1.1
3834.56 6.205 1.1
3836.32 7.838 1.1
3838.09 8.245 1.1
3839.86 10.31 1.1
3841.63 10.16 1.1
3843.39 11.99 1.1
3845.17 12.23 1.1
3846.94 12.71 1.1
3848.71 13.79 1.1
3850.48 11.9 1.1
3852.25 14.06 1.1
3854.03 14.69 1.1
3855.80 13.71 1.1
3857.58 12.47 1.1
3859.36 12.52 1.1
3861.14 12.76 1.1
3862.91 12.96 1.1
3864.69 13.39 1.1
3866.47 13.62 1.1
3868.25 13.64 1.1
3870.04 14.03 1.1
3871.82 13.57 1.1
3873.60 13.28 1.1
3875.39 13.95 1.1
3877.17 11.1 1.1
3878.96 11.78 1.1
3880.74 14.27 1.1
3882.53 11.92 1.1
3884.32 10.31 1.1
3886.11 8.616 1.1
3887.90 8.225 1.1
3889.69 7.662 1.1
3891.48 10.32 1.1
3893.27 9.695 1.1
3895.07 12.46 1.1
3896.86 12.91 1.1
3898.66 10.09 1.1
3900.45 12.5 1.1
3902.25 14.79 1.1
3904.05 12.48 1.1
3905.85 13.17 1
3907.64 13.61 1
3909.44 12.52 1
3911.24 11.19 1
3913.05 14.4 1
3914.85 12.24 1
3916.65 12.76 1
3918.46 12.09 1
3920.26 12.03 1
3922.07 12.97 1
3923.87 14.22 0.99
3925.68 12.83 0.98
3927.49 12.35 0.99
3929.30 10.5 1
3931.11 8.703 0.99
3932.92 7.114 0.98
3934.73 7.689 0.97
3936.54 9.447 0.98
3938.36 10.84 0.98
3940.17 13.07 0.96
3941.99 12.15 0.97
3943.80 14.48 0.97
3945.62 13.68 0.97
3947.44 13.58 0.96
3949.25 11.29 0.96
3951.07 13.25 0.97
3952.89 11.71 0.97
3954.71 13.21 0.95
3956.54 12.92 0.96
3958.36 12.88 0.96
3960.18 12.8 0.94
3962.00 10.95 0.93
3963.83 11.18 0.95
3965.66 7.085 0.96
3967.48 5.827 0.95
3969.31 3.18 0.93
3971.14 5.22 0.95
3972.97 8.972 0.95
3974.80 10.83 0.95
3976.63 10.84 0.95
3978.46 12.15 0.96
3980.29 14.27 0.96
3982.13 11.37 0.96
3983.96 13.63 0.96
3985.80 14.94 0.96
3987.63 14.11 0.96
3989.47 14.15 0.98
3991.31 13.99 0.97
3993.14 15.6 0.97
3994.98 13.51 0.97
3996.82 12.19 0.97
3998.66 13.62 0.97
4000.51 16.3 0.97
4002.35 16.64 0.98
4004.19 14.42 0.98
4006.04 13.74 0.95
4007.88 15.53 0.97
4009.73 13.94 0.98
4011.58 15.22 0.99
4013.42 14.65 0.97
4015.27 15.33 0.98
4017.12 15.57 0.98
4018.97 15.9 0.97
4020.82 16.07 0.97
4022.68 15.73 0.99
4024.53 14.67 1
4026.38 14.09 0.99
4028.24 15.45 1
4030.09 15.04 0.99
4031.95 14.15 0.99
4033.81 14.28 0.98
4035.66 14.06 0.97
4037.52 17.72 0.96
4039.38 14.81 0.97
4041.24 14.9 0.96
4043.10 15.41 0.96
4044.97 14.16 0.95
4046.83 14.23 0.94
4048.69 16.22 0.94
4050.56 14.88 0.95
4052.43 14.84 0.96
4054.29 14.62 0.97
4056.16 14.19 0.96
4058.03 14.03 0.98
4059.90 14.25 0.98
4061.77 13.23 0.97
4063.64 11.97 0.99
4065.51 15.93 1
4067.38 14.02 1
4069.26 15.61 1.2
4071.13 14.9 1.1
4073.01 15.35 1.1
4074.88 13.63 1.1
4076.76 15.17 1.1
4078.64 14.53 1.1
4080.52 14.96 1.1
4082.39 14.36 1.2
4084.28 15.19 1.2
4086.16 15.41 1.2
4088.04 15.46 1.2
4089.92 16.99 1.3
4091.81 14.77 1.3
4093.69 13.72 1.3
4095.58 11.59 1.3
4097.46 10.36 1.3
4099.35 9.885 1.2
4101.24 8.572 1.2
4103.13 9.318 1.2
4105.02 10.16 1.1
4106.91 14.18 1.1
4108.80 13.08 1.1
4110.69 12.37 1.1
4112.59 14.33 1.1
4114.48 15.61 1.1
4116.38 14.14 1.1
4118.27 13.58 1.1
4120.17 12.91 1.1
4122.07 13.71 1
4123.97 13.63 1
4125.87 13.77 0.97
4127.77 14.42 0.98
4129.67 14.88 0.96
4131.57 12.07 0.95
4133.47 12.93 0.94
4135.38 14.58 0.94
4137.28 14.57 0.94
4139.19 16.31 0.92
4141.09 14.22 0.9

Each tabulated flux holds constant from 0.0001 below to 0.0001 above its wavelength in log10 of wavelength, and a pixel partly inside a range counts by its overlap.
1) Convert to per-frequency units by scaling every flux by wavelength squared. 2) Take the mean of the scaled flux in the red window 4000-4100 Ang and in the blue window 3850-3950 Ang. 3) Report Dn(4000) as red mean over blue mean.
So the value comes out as 1.31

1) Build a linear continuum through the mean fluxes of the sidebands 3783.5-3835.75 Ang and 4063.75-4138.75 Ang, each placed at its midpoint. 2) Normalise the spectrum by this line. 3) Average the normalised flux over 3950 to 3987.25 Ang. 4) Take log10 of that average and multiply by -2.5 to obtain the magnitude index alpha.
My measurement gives 0.15 mag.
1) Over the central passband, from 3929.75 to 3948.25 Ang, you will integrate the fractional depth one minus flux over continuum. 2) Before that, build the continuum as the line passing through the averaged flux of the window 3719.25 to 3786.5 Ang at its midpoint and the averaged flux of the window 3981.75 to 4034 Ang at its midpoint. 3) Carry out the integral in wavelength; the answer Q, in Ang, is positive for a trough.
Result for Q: 3.4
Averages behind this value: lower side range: 10.3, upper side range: 14.7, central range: 11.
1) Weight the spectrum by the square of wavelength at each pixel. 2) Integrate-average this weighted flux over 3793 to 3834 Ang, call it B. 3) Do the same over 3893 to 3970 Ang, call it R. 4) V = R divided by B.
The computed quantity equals 1.1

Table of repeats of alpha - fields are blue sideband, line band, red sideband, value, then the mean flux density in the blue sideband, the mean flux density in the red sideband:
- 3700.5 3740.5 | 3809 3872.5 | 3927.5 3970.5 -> -0.143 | 9.99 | 10.8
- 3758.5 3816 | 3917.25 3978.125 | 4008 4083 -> 0.218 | 11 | 14.8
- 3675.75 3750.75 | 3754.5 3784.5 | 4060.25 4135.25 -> -0.065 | 9.53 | 13.6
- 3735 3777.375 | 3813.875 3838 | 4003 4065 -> 0.032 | 9.41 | 14.8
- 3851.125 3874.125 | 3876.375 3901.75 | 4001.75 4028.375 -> 0.249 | 13.4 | 15.1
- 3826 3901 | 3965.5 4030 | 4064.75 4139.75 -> -0.033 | 11.5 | 13.8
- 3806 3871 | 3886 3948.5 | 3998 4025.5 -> 0.148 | 11.9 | 15.2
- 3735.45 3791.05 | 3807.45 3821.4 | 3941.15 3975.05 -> -0.170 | 10.2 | 10.8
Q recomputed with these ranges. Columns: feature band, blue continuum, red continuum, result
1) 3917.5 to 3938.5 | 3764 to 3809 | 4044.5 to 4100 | 2.77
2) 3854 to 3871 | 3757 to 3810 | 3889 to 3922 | -2.40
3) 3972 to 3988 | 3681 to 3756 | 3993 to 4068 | 1.91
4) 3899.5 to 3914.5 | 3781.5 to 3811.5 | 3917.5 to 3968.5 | -2.14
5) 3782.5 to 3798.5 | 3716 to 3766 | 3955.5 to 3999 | -1.16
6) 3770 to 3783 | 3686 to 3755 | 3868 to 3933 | -1.17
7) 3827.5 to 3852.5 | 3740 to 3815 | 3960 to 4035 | 1.73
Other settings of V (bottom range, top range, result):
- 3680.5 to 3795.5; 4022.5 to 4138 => 1.66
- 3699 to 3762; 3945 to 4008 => 1.43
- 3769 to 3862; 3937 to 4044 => 1.28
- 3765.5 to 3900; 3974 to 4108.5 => 1.38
